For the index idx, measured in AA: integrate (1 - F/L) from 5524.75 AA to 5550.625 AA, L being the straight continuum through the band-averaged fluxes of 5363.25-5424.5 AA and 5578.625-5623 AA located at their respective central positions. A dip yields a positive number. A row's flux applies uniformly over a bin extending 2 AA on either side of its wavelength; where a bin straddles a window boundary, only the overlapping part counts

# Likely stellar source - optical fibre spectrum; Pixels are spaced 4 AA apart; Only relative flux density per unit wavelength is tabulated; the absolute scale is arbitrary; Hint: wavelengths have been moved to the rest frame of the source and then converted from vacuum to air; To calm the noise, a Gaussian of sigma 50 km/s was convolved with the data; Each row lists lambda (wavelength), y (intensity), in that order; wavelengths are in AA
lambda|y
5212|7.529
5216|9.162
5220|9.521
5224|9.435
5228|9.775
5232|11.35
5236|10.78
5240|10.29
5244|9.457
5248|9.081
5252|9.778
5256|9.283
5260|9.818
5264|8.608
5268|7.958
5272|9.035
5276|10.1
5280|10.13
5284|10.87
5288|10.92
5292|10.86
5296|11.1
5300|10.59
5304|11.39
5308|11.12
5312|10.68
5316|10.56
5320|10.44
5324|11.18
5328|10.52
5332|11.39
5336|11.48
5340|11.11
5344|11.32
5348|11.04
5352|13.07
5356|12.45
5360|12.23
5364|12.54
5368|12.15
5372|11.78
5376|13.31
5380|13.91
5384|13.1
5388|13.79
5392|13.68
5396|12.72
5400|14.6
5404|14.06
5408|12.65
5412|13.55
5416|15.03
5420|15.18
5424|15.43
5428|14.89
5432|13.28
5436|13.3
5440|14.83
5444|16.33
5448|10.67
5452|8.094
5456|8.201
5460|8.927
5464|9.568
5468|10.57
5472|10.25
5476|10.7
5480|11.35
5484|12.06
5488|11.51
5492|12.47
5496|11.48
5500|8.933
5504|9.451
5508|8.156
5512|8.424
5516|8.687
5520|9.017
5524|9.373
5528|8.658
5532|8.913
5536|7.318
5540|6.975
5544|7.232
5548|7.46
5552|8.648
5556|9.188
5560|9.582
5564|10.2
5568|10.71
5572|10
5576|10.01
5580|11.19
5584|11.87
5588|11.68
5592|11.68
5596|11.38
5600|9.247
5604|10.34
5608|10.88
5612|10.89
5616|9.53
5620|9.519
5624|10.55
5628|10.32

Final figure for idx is 8.4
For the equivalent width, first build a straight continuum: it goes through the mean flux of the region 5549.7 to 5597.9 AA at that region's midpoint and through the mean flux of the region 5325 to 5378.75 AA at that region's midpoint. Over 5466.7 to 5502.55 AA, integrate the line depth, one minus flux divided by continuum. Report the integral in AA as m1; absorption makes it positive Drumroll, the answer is 0.1 AA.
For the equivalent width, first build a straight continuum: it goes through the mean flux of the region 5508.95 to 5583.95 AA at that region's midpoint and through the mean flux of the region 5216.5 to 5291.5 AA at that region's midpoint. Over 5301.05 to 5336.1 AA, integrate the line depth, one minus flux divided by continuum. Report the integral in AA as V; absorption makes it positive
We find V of -4.75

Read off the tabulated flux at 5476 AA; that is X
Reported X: 10.7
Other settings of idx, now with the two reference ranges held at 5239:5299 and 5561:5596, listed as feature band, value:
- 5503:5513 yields 1.9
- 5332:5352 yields -2.7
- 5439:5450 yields -3.6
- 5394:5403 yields -3.0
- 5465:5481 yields -0.1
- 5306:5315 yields -0.8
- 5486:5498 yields -1.4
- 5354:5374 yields -4.1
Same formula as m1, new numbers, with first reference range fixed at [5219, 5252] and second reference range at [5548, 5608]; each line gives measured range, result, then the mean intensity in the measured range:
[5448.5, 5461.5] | 2.0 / 8.65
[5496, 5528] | 3.9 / 9.01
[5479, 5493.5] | -2.3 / 11.9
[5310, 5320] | -0.5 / 10.6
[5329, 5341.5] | -1.5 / 11.3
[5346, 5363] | -3.6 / 12.2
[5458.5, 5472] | 0.5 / 9.8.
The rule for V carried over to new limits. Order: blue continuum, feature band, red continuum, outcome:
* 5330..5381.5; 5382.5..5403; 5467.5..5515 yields -3.5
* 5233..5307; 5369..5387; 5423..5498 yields -3.3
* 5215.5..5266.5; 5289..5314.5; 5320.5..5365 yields -0.2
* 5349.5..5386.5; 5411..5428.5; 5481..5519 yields -4.8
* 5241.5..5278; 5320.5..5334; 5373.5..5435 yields 0.5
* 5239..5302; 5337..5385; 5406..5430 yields 1.5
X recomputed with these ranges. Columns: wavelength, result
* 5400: 14.6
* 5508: 8.156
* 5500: 8.933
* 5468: 10.57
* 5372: 11.78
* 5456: 8.201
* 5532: 8.913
